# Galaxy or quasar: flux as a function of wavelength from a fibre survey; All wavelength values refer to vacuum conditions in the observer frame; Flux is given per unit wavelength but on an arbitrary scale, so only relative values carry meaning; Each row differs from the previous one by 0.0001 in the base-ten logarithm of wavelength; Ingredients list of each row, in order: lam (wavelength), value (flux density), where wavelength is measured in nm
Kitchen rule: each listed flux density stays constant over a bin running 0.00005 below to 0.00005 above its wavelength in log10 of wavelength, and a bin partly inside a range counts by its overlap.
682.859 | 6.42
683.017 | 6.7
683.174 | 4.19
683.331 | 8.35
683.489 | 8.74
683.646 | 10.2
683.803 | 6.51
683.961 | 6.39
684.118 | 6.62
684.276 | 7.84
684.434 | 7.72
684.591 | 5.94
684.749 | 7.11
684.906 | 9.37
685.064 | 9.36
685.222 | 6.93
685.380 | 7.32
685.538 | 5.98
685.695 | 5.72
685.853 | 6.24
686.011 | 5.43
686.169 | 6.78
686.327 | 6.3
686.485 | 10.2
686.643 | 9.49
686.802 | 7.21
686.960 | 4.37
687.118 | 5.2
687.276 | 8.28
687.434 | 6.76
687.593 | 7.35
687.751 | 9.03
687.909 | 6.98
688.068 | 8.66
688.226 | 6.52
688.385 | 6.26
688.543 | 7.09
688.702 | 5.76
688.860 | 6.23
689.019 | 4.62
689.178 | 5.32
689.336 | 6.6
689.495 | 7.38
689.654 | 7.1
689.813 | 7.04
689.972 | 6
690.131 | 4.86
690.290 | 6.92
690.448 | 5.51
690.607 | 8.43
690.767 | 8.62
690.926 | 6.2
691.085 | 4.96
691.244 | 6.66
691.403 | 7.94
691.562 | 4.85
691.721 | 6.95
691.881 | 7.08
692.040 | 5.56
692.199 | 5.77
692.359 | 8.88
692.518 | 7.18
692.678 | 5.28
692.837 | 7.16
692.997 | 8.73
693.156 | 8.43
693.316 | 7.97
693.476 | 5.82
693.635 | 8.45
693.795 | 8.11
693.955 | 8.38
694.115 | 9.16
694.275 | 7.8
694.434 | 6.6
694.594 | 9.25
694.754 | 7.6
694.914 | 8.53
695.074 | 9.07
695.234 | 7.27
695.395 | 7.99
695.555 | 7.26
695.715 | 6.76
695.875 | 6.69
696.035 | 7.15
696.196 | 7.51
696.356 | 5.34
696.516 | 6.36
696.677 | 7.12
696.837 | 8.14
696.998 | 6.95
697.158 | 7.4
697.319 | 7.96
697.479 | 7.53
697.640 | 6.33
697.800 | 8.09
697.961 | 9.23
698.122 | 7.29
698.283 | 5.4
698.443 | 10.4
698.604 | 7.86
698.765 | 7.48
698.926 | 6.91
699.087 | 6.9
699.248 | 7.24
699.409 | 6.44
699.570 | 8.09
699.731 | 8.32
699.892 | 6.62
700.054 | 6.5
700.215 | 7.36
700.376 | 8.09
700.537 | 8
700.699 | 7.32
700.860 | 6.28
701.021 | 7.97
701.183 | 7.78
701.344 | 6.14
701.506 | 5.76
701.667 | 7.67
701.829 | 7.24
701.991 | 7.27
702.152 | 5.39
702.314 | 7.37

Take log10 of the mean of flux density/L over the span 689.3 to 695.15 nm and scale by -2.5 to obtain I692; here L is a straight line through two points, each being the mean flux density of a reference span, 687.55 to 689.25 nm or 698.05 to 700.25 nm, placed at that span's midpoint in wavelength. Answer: -0.04 mag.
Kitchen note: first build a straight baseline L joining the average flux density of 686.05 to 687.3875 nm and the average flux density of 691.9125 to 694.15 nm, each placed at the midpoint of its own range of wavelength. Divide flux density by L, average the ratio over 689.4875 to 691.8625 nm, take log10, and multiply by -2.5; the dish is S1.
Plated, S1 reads 0.113 mag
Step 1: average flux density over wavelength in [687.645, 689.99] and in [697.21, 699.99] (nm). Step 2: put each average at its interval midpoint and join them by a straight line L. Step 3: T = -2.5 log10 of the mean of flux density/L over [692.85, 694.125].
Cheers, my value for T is -0.13 mag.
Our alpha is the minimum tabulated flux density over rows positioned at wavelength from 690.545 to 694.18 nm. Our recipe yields 4.85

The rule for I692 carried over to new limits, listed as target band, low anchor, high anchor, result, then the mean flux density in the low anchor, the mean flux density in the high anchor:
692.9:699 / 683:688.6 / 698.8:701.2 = -0.052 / 7.21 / 7.31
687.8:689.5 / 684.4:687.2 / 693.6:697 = 0.111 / 7.03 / 7.61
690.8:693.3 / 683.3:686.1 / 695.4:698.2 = 0.067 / 7.3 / 7.26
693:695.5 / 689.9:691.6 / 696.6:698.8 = -0.138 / 6.49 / 7.66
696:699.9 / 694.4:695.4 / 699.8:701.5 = 0.030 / 8.11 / 7.15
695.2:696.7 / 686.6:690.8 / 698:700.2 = 0.040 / 6.75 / 7.38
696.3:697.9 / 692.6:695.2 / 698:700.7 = 0.067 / 7.89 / 7.45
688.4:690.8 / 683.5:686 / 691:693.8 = 0.100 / 7.27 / 6.96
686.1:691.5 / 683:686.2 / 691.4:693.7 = 0.038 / 7.13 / 7.03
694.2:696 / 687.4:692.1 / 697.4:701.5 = -0.095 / 6.64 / 7.39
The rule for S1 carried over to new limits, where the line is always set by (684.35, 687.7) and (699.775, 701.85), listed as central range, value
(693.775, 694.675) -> -0.15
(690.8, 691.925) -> 0.11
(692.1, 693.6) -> -0.02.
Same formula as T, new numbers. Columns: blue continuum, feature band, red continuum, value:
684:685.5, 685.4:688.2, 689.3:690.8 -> 0.02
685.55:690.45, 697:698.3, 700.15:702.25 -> -0.07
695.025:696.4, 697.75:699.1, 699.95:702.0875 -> -0.08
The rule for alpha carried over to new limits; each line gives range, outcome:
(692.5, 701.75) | 5.28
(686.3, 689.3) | 4.37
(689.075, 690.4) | 4.86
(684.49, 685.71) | 5.72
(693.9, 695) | 6.6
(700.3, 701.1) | 6.28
